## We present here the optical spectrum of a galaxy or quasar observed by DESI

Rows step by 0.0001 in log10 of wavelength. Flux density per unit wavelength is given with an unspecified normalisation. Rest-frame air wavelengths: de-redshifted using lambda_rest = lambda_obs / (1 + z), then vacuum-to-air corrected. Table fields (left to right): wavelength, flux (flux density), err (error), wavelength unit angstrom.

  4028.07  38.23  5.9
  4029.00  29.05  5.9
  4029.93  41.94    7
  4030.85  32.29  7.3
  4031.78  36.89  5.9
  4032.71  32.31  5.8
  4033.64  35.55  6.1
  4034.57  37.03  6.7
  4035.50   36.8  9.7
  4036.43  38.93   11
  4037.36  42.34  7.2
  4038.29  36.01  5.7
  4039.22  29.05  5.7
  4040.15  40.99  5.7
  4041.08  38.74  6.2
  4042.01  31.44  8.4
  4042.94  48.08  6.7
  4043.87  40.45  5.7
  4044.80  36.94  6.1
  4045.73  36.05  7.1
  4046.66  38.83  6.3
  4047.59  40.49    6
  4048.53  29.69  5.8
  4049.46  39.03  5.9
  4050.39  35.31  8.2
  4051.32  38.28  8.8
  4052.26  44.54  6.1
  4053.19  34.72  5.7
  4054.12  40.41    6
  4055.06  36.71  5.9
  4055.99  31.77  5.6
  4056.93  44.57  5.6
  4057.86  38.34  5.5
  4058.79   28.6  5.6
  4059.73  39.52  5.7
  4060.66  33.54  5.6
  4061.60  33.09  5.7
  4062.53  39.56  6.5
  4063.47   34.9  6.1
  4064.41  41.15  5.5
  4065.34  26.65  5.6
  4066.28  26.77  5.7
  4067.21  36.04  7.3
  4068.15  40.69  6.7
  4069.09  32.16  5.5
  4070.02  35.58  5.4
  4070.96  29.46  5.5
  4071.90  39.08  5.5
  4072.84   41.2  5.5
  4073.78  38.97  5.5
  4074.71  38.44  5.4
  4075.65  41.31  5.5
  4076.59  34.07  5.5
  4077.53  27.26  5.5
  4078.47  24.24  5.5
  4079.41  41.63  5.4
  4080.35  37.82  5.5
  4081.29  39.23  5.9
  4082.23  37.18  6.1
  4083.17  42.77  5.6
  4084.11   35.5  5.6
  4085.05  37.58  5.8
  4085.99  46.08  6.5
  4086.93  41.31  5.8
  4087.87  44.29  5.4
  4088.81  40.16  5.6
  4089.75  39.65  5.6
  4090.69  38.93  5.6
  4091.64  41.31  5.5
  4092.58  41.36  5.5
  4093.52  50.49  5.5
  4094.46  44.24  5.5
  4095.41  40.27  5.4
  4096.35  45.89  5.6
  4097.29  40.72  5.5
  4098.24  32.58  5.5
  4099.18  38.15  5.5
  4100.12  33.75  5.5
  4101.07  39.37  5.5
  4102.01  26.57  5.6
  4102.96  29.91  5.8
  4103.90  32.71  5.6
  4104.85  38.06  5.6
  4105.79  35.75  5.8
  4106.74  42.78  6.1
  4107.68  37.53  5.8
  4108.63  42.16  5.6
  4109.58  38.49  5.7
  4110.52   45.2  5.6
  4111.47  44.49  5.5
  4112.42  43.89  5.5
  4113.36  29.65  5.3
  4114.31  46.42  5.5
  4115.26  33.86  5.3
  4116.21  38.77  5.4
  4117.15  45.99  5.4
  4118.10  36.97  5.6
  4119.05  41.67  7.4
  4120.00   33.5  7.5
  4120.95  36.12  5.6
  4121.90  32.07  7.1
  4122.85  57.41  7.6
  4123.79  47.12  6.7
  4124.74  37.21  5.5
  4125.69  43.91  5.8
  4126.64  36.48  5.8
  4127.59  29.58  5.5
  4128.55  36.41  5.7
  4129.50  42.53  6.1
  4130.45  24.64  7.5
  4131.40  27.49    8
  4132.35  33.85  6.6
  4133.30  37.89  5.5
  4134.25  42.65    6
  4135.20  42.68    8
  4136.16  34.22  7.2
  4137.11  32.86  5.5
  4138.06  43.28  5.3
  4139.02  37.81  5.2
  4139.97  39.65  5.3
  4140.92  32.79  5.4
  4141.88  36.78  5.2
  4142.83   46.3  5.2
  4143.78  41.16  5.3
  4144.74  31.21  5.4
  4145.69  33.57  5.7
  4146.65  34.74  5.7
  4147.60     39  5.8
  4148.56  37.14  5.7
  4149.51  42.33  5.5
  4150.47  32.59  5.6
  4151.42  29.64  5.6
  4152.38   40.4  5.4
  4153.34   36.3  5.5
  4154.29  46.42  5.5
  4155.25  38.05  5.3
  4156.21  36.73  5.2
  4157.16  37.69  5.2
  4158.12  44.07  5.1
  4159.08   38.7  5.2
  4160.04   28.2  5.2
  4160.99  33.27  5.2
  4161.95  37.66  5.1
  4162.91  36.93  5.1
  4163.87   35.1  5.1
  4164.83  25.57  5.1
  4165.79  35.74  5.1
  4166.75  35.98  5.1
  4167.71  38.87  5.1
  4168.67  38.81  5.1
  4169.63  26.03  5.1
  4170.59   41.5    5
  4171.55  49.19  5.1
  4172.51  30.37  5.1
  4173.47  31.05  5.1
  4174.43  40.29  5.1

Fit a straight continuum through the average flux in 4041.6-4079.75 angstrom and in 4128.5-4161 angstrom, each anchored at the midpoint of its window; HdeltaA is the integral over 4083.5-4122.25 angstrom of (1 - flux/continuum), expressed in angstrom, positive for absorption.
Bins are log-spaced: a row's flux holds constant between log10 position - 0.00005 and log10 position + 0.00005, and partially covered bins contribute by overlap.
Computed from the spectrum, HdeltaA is -2.6 angstrom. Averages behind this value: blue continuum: 36.3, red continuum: 37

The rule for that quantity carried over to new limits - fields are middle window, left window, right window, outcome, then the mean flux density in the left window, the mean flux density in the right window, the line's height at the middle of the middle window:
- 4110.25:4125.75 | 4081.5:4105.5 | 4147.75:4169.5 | -1.0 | 39.1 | 36.5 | 38.1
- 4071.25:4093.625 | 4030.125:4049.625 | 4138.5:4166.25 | -1.2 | 37.1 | 36.7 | 37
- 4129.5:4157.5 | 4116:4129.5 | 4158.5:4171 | 0.2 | 39.6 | 34.8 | 37.3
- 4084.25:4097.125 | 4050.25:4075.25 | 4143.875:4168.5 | -2.1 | 36.3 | 36.3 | 36.3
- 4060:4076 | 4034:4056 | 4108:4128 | 1.1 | 37.7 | 40.1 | 38.5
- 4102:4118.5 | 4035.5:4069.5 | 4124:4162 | -0.8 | 36.8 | 37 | 36.9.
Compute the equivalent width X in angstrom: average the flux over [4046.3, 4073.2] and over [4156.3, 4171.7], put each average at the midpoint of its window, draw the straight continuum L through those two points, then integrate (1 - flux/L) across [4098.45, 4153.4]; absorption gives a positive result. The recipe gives -2.2 angstrom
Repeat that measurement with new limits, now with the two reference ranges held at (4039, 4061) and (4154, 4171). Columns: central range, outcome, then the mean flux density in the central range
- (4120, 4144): -0.9 angstrom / 38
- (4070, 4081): 0.4 angstrom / 35.8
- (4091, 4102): -0.9 angstrom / 40.1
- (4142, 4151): -0.3 angstrom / 37.5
